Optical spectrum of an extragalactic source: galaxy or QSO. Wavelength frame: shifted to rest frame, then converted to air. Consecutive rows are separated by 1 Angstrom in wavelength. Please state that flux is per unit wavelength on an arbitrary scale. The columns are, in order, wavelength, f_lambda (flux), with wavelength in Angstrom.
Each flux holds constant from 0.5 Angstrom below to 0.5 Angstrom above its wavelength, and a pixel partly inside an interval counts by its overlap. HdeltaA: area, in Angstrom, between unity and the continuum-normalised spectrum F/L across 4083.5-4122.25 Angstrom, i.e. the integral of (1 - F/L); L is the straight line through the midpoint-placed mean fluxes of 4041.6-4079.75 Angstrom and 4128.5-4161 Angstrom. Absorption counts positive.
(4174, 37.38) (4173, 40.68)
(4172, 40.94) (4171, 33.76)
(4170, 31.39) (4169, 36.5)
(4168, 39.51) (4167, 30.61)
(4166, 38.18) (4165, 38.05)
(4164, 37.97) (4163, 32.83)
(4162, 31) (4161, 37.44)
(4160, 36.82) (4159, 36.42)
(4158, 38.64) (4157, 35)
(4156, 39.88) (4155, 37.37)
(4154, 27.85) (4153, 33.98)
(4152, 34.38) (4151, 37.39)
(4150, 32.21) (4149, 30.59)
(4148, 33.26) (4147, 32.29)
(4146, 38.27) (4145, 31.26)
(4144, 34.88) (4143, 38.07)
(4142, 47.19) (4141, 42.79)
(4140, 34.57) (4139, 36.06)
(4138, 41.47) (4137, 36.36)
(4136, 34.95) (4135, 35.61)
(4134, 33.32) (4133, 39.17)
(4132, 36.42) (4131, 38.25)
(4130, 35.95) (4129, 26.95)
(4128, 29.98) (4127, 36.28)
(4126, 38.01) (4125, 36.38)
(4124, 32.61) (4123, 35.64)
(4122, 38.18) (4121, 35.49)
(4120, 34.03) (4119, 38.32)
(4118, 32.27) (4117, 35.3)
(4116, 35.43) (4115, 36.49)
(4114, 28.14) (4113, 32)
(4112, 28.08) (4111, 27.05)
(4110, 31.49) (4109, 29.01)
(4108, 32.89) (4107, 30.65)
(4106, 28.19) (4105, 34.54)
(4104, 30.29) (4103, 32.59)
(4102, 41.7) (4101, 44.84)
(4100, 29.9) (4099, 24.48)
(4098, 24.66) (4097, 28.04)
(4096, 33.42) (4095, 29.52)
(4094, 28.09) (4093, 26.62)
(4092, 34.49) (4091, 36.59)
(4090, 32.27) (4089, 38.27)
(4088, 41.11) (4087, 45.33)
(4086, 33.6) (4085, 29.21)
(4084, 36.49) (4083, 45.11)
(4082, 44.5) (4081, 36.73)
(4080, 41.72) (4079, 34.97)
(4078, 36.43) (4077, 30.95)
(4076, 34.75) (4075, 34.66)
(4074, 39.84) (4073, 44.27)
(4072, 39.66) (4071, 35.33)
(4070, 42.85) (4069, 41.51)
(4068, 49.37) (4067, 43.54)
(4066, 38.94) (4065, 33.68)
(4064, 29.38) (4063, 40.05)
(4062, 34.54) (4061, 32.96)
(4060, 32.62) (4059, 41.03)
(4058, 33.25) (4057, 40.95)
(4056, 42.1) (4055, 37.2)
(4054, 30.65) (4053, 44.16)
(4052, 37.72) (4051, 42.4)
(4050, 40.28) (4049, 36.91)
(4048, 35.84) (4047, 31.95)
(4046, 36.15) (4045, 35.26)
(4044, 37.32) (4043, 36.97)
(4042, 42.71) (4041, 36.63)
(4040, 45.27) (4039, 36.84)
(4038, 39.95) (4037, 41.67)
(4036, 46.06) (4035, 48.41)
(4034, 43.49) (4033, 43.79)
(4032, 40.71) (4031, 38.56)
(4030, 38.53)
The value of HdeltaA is 3.98 Angstrom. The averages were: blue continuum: 37.7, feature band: 33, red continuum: 35.9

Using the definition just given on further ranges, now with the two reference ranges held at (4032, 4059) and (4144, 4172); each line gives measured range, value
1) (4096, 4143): 2.9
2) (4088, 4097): 1.2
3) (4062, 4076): -0.2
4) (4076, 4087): 0.2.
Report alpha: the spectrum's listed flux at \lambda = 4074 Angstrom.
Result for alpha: 39.84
